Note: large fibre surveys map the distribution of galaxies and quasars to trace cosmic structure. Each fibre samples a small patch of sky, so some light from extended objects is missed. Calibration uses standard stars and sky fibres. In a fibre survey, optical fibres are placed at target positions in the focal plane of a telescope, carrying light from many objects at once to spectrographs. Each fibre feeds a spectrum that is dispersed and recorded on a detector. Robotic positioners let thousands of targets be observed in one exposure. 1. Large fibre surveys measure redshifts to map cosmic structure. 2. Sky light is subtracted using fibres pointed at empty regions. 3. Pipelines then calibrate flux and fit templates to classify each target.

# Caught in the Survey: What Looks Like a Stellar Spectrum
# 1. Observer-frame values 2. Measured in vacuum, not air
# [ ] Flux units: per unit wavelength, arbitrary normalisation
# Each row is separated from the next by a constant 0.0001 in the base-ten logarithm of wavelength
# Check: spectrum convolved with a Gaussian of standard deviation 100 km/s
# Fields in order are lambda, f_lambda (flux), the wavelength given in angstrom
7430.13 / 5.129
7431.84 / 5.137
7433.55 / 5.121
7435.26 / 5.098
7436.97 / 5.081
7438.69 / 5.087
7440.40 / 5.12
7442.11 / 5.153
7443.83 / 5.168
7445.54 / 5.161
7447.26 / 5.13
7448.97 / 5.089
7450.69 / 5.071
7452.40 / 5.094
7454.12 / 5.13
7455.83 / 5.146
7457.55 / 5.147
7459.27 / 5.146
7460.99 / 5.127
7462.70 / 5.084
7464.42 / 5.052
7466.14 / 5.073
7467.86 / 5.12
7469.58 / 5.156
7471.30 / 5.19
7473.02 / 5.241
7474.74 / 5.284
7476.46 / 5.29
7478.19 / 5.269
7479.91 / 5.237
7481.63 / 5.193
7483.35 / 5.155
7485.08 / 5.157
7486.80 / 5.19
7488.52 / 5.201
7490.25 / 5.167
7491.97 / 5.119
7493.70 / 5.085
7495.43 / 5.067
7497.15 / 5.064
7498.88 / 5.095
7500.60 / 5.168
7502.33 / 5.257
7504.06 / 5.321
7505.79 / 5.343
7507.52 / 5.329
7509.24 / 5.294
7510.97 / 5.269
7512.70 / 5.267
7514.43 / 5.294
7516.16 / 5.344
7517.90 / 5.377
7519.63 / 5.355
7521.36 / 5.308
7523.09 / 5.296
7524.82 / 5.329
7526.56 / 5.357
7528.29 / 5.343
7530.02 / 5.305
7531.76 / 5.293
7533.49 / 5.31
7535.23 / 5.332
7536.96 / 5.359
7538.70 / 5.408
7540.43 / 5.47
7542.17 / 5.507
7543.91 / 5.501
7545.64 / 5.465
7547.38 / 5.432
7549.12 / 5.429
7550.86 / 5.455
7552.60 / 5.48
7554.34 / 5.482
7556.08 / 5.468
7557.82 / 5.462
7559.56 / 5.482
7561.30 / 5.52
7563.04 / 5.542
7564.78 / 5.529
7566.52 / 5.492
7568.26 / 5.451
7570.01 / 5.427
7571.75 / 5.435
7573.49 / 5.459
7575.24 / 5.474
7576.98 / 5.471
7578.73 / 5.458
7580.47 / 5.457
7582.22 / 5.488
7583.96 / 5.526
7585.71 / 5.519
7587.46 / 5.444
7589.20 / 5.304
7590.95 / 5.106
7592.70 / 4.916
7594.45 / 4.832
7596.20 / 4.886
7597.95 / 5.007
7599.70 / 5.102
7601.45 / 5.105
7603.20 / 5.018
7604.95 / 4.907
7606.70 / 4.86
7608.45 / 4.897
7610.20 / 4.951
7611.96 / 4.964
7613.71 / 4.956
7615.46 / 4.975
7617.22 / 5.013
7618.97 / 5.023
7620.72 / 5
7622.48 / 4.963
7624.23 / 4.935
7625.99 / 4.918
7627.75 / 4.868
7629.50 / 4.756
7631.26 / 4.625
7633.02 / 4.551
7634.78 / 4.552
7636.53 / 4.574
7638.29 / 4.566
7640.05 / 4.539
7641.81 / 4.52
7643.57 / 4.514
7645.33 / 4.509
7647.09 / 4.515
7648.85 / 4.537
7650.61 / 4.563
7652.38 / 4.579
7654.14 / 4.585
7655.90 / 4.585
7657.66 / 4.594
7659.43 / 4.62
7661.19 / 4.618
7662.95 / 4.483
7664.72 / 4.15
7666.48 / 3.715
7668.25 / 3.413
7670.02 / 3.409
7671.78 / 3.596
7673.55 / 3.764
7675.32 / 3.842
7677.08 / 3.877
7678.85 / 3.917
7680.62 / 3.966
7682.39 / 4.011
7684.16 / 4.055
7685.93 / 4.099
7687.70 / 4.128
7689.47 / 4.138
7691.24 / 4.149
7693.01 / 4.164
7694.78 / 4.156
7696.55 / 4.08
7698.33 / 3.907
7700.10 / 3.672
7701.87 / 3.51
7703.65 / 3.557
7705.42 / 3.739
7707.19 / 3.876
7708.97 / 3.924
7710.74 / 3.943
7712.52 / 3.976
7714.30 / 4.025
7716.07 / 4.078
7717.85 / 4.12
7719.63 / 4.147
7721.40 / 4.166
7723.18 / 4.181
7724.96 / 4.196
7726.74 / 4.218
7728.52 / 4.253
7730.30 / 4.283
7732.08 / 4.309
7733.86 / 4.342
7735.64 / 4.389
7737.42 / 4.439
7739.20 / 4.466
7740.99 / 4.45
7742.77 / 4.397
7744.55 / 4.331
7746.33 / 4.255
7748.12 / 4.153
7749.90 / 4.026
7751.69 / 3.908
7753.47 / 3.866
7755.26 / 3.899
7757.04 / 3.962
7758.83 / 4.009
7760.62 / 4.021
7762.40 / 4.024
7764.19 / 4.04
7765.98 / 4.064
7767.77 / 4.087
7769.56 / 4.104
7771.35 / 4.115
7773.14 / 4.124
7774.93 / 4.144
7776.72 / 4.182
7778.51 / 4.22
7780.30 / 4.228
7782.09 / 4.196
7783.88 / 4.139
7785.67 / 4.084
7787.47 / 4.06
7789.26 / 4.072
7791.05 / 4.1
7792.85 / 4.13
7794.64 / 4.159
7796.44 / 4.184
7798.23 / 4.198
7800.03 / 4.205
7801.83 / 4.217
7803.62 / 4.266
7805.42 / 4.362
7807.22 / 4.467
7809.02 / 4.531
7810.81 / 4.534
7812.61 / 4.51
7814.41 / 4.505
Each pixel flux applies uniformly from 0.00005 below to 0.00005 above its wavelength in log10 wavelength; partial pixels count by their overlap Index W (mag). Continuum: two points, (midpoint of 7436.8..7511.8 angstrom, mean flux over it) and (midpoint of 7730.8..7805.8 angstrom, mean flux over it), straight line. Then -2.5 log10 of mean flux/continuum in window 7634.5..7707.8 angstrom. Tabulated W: 0.088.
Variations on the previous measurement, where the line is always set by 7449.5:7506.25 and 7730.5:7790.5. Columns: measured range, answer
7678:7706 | 0.116 mag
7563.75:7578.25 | -0.134 mag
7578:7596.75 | -0.108 mag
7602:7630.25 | -0.061 mag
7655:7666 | 0.007 mag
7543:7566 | -0.124 mag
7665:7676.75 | 0.217 mag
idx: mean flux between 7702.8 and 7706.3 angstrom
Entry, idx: 3.65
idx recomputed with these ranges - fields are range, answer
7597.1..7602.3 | 5.07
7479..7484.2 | 5.2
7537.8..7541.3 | 5.44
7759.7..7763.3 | 4.02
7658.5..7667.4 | 4.31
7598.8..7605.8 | 5.03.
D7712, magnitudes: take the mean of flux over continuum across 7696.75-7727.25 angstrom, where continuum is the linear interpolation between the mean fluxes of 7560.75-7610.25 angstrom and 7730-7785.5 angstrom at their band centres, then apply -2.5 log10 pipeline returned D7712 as 0.13 mag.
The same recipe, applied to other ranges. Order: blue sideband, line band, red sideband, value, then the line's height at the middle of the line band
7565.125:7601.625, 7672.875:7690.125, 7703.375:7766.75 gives 0.14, 4.54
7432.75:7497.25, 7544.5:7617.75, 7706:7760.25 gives -0.12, 4.71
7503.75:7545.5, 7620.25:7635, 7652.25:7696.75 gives -0.07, 4.49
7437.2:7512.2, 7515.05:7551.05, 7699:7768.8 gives -0.10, 4.92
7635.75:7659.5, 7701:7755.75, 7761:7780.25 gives 0.04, 4.26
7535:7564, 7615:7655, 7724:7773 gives 0.05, 4.91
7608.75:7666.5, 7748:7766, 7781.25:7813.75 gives 0.10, 4.36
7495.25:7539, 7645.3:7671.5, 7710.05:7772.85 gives 0.07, 4.57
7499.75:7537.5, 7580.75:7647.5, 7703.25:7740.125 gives -0.04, 4.76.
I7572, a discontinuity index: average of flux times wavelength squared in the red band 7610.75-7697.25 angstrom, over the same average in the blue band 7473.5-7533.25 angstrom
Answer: 0.87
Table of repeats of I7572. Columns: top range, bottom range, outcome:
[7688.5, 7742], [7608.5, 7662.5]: 0.89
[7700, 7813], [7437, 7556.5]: 0.84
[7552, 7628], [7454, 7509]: 1.04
